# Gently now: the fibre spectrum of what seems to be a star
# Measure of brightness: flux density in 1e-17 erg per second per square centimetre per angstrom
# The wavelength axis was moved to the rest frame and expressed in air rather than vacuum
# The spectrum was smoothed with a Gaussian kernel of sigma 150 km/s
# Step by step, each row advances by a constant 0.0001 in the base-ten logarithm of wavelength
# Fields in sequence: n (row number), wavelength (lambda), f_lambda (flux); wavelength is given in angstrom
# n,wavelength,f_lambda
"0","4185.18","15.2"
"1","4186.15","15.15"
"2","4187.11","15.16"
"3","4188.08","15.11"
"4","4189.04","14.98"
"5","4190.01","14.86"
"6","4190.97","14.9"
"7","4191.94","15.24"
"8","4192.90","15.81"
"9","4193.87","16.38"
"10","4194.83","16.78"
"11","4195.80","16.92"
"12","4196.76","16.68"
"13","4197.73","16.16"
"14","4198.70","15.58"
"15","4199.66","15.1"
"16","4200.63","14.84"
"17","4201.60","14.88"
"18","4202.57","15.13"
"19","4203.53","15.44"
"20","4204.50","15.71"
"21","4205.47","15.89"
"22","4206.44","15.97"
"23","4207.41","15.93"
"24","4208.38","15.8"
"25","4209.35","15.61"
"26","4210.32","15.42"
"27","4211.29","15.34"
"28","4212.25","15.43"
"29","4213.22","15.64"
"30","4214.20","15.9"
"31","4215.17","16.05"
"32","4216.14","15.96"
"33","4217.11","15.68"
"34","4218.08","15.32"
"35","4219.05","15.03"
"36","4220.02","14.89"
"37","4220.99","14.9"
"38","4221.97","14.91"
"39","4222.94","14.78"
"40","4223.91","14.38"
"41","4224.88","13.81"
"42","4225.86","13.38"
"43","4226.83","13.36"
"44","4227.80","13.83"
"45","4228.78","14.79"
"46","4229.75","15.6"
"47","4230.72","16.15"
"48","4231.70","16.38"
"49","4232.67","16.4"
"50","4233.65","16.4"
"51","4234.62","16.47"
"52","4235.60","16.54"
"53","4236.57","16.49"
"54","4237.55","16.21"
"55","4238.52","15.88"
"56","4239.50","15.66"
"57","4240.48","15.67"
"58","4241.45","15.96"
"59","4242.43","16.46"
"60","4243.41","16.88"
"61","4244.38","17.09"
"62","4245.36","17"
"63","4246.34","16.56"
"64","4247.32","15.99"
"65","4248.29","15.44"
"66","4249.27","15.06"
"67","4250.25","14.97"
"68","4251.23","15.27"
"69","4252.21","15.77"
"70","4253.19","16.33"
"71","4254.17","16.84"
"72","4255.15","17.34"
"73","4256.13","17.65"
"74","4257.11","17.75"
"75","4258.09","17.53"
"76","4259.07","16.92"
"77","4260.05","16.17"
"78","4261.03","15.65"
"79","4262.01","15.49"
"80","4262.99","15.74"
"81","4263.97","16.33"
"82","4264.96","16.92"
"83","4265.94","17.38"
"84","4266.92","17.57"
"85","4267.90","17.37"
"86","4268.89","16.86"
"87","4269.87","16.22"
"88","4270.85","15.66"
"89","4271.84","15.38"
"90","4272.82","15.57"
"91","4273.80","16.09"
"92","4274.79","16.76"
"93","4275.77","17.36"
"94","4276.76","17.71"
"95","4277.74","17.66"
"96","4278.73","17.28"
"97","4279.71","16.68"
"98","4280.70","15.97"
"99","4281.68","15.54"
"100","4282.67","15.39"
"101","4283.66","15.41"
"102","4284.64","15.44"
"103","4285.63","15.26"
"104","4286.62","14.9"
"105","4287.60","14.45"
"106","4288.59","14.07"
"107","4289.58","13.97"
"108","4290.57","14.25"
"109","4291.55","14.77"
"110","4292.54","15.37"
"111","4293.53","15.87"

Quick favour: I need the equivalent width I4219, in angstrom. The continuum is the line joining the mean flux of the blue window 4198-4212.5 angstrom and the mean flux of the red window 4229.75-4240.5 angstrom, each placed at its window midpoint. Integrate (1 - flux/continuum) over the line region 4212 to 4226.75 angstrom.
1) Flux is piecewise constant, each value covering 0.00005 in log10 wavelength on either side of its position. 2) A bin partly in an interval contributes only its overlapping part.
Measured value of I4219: 0.7 angstrom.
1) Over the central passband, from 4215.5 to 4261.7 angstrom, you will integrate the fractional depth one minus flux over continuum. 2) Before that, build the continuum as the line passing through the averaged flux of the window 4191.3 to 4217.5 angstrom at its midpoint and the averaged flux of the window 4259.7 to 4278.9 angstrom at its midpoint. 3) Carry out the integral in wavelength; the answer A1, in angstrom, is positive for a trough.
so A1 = 1.0 angstrom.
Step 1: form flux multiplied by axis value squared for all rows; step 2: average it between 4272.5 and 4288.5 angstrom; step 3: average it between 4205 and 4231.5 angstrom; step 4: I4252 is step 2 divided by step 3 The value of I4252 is 1.09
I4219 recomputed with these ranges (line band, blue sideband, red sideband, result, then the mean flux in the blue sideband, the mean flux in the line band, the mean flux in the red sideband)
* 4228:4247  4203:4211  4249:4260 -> 0.0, 15.7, 16.2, 16.5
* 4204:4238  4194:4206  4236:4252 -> 1.0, 15.8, 15.4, 16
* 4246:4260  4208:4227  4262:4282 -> -0.3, 15.1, 16.4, 16.6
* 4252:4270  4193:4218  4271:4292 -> -1.2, 15.8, 16.8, 15.7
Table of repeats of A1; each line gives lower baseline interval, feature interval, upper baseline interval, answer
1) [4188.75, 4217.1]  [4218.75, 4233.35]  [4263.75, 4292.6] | 0.8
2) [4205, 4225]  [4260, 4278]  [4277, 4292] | -1.3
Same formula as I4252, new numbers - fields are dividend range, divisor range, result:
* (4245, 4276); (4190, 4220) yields 1.07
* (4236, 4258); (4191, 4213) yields 1.06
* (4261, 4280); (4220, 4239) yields 1.11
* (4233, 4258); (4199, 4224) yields 1.08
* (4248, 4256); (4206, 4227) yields 1.07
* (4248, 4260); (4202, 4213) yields 1.07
